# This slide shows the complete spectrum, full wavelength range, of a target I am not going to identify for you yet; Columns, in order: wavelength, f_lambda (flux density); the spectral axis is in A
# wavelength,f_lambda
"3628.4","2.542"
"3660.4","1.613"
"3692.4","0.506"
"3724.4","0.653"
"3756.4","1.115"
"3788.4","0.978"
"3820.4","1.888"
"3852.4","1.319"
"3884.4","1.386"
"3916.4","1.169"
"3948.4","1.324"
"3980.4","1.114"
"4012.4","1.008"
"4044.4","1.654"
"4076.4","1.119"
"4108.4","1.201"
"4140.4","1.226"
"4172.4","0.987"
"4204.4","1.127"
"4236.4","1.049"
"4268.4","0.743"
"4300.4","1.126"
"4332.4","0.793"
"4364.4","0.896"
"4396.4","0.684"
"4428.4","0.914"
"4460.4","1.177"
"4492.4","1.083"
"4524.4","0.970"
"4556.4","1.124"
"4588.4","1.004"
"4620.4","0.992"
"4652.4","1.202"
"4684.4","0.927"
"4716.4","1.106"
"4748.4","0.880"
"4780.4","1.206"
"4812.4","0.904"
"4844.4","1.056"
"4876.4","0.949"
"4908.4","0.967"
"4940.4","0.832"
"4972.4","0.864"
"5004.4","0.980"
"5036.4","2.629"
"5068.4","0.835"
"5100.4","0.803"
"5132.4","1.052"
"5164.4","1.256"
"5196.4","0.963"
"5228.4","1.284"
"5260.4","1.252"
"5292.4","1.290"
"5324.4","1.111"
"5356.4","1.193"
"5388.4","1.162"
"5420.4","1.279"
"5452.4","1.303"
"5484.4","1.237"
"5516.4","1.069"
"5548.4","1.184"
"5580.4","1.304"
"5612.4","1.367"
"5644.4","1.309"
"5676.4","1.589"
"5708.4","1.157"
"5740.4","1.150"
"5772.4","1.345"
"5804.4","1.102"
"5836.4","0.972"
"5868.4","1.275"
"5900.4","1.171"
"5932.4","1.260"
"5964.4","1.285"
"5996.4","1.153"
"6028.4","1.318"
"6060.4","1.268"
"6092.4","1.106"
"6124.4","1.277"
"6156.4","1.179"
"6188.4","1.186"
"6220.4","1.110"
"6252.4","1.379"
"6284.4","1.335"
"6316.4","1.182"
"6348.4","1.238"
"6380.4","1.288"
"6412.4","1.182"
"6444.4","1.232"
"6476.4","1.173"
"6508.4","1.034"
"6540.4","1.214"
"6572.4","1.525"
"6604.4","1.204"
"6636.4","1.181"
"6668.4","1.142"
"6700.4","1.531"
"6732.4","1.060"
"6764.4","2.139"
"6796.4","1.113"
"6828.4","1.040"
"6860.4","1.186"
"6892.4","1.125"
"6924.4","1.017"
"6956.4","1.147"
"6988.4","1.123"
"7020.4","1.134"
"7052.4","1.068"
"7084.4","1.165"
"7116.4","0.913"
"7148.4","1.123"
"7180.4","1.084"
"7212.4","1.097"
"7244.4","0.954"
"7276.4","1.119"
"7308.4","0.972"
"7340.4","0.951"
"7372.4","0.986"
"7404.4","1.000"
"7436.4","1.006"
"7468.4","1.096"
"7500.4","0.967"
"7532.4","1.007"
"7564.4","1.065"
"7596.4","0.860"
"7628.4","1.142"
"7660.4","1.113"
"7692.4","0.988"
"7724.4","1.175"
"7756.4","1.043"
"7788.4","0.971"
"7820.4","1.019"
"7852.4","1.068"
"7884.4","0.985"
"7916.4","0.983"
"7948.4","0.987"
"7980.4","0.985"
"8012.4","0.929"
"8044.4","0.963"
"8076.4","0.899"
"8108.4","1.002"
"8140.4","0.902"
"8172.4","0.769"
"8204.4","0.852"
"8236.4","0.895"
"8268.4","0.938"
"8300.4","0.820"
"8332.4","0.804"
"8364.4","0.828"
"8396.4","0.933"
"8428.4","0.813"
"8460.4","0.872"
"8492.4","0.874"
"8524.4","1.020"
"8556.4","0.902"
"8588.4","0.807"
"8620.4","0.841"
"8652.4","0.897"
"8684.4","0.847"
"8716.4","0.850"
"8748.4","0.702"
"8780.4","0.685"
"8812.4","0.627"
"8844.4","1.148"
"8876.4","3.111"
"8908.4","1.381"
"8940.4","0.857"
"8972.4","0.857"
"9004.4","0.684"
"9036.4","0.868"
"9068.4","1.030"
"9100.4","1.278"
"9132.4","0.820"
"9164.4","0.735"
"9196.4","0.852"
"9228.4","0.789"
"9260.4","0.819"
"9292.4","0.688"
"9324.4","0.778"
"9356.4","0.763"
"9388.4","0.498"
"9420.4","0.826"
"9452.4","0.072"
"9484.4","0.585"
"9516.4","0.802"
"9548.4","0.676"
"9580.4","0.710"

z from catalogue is 0.352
